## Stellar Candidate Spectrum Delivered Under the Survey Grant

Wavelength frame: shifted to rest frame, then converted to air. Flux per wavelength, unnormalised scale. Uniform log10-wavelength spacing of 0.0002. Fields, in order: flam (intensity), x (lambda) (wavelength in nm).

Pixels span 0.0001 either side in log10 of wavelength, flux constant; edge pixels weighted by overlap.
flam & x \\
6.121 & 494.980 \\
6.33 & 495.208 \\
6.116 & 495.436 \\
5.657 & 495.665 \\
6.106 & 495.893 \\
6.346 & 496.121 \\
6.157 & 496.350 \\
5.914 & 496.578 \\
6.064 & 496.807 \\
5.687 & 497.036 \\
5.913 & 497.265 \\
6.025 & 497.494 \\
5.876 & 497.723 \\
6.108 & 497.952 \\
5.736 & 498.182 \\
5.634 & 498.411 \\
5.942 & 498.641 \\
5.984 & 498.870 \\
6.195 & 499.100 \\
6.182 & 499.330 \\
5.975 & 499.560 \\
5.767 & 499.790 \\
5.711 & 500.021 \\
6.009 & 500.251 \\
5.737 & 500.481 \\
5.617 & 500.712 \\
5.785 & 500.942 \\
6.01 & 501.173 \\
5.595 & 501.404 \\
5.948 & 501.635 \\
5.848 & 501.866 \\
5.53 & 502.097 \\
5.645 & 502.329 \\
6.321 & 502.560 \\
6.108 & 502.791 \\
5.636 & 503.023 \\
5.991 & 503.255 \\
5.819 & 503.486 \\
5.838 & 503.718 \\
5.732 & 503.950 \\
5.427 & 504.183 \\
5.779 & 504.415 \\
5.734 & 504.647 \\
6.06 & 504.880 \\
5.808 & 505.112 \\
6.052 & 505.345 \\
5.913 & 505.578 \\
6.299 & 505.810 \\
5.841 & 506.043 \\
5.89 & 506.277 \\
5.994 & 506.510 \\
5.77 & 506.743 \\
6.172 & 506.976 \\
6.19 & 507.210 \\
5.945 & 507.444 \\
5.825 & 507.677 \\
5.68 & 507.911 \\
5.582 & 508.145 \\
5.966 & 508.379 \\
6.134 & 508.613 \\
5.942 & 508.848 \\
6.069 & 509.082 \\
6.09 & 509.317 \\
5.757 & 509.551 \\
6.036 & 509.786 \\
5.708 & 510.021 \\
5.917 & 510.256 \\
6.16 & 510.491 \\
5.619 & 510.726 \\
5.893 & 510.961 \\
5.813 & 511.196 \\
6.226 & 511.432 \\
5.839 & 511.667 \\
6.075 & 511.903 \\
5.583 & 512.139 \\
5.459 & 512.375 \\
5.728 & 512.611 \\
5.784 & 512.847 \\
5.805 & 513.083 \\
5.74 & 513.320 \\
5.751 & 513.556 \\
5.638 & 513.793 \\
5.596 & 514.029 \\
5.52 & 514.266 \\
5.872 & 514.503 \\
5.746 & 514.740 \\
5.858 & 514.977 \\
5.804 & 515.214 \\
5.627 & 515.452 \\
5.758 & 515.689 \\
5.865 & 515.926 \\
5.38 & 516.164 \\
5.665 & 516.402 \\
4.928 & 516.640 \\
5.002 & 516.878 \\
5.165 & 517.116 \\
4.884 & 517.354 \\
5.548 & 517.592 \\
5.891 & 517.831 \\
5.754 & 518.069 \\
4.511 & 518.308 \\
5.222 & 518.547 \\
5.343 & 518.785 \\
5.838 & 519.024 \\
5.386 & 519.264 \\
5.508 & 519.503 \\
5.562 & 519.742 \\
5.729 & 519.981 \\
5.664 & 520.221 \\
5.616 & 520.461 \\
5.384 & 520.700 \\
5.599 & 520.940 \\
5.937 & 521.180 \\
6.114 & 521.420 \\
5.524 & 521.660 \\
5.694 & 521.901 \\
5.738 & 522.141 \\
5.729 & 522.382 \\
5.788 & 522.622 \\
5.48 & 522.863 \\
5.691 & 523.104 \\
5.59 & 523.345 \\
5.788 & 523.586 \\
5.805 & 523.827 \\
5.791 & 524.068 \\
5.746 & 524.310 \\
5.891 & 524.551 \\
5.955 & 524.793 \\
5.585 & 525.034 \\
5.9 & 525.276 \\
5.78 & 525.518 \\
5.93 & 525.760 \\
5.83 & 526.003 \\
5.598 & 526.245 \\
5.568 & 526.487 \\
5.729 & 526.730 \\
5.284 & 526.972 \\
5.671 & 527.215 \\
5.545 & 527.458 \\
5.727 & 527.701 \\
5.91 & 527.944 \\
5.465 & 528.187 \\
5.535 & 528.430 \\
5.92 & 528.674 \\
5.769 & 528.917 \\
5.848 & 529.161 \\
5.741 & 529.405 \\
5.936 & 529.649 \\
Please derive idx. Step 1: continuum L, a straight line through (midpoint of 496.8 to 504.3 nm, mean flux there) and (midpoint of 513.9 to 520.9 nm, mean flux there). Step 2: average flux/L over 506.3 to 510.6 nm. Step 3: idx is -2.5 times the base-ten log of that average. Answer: -0.05 mag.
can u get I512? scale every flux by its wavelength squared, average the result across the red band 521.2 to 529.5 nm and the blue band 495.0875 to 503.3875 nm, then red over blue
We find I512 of 1.07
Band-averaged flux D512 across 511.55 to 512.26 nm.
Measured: 5.83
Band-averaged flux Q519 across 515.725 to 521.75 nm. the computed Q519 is 5.49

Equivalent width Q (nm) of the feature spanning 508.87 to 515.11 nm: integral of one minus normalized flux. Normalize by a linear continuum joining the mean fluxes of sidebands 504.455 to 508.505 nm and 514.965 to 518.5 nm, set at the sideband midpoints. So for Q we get -0.182 nm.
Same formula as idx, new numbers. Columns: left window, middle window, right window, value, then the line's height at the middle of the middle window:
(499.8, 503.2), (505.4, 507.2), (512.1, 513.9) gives -0.04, 5.77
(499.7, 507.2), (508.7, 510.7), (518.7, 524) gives -0.03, 5.79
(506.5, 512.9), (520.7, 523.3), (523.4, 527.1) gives 0.01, 5.77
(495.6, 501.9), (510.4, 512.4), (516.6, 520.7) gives -0.05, 5.58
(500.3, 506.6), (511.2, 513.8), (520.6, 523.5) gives 0.00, 5.77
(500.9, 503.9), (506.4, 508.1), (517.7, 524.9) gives -0.02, 5.8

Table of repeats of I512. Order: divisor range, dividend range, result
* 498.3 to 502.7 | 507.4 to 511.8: 1.04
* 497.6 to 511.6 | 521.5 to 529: 1.05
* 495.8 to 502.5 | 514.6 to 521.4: 1.01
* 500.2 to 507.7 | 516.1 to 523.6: 1.00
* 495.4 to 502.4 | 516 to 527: 1.04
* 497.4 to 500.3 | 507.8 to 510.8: 1.04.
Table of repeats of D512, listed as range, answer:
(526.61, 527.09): 5.51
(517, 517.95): 5.37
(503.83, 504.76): 5.67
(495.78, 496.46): 6.2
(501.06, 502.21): 5.79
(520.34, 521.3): 5.64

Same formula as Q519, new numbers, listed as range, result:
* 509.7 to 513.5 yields 5.83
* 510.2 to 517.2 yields 5.69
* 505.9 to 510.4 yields 5.92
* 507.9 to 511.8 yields 5.91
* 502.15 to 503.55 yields 5.91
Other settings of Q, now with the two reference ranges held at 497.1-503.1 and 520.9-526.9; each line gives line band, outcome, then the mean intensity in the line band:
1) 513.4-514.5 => 0.028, 5.66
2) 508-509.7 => -0.029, 5.93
